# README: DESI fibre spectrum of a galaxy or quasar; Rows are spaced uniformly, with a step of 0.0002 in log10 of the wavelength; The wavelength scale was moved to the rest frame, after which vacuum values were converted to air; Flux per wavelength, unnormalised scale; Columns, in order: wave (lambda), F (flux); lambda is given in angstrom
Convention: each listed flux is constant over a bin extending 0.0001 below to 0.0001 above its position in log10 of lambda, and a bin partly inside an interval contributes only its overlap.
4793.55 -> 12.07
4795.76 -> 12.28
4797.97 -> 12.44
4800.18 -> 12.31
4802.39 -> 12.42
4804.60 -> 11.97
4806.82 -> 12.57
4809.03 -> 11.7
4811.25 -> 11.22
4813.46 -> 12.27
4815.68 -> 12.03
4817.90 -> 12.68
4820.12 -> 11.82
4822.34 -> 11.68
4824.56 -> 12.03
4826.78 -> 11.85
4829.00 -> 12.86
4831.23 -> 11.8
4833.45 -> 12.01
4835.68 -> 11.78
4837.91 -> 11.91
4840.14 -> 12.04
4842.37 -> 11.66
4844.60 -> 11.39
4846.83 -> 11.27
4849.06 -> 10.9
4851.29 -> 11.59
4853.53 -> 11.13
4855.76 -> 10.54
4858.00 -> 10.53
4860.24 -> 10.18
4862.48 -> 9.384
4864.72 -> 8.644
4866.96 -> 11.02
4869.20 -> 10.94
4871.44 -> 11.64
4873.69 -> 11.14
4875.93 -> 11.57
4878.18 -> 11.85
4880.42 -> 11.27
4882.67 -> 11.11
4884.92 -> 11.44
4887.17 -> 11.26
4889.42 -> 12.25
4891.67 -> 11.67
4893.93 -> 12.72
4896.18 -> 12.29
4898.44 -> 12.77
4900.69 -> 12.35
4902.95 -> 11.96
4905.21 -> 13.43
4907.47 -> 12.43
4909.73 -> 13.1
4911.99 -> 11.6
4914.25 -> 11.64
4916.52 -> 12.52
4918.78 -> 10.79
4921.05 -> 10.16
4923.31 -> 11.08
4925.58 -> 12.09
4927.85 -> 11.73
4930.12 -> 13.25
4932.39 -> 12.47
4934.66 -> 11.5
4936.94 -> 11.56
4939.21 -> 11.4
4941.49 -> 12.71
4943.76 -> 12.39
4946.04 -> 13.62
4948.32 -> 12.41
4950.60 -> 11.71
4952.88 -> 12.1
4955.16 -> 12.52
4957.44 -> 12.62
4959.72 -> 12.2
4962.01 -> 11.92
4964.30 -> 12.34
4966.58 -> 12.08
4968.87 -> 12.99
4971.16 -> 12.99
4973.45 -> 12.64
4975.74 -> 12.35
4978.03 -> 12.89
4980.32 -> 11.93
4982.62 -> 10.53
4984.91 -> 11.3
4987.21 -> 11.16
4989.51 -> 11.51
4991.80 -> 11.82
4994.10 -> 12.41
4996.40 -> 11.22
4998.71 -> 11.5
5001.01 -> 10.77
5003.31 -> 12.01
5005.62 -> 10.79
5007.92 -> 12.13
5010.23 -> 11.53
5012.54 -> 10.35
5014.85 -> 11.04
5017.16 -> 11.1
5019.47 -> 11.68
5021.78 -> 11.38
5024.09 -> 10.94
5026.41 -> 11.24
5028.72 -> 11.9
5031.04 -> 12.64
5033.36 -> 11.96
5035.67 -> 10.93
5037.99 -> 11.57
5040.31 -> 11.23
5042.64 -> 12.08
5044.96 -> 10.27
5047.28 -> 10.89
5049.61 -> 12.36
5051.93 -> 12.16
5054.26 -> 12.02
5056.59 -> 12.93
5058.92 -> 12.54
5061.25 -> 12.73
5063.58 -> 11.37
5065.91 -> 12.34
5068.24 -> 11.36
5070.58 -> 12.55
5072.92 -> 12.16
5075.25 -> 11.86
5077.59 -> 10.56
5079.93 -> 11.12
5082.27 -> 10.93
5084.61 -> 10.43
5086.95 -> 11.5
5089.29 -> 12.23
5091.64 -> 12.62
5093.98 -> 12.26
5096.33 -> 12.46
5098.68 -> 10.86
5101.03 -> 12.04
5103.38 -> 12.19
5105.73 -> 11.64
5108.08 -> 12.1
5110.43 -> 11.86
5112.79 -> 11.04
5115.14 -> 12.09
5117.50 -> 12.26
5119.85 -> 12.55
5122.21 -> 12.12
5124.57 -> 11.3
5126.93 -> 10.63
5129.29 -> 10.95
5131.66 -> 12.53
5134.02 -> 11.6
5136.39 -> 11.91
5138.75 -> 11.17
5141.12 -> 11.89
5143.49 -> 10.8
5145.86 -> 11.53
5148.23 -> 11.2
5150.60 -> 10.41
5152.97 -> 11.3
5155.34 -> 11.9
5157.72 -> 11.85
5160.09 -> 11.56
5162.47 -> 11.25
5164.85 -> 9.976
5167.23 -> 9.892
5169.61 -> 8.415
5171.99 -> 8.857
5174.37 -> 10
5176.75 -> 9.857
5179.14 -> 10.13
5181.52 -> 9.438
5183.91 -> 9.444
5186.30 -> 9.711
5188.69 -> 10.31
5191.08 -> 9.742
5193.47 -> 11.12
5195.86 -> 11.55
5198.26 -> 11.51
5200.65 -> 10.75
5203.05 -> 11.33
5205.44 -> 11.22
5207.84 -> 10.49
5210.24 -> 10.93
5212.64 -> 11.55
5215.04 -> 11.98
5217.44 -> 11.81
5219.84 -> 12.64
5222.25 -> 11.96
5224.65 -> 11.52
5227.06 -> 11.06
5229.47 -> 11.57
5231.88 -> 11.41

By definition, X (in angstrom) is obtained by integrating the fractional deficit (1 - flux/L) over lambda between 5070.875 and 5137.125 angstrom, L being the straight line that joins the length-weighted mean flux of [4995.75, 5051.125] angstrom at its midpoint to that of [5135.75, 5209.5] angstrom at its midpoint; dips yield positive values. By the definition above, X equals -4.3 angstrom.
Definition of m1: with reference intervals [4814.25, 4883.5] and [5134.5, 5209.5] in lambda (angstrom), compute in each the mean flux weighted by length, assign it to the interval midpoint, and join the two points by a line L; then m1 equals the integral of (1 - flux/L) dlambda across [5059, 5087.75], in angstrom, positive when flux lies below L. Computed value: -1.9 angstrom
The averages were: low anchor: 11.4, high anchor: 10.7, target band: 11.6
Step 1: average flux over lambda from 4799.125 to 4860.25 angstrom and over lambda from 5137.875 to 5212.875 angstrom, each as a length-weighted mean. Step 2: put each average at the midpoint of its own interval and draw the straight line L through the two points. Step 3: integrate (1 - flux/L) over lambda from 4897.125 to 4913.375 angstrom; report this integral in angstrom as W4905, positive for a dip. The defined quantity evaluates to -1.4 angstrom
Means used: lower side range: 11.7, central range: 12.5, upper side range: 10.6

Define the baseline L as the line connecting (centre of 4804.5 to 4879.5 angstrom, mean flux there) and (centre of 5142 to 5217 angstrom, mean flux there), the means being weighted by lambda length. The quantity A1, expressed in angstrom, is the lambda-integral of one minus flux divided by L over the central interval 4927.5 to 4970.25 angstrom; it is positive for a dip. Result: -4.2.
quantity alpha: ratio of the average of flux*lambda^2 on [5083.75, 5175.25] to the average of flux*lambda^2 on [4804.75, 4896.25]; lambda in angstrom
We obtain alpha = 1.11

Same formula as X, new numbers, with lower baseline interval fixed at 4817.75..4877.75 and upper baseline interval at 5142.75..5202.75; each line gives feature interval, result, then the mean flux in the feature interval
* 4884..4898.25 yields -1.0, 12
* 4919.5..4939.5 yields -1.0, 11.7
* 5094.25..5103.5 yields -1.0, 11.9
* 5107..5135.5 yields -3.0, 11.8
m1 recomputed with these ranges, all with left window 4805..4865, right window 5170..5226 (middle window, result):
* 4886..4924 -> -2.2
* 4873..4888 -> 0.0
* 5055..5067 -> -1.5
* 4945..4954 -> -0.9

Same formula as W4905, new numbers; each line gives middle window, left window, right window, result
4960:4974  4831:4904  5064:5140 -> -1.14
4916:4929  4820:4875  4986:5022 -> -0.02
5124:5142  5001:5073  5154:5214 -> -0.96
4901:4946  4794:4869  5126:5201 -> -2.80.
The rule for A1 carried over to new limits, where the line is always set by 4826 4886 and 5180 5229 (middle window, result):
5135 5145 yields -0.4 angstrom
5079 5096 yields -0.8 angstrom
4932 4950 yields -1.7 angstrom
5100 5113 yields -0.9 angstrom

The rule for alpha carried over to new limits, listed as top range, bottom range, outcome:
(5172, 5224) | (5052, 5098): 0.95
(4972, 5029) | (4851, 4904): 1.07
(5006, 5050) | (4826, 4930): 1.05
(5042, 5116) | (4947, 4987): 1.01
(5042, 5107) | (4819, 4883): 1.14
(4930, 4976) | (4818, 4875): 1.14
